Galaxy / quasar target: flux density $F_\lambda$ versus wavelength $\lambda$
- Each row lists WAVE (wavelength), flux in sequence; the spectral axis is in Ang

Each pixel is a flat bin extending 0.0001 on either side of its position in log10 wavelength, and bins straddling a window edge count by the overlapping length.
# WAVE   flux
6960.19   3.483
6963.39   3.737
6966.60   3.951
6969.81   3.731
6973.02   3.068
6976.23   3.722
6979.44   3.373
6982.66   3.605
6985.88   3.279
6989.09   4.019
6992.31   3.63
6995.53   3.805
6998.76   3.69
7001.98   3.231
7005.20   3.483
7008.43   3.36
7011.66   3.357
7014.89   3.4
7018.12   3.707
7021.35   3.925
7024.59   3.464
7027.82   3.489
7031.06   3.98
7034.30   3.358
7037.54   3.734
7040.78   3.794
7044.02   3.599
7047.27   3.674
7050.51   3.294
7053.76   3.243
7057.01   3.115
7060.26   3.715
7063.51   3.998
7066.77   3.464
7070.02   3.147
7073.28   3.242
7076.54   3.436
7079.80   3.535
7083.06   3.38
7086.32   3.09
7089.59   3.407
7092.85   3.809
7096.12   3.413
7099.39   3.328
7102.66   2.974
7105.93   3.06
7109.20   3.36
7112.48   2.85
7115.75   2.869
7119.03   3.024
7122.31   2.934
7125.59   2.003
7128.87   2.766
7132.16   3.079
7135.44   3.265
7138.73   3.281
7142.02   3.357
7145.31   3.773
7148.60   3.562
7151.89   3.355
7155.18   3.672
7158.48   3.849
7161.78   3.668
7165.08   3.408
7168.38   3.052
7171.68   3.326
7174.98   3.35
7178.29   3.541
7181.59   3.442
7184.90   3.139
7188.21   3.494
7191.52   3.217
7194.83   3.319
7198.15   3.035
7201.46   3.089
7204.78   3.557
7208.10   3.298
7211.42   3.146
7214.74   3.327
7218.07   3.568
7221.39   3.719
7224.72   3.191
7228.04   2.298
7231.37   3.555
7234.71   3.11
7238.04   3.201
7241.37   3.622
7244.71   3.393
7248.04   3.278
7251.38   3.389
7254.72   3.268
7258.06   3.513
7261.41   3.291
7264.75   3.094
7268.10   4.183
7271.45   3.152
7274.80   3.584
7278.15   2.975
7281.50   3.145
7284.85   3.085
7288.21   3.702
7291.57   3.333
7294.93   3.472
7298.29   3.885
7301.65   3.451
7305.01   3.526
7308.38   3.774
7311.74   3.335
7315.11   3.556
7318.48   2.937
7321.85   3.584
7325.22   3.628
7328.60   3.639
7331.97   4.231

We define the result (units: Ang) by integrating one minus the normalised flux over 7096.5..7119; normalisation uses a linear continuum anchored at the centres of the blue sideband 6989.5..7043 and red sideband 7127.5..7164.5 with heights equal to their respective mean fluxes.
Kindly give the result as 2.51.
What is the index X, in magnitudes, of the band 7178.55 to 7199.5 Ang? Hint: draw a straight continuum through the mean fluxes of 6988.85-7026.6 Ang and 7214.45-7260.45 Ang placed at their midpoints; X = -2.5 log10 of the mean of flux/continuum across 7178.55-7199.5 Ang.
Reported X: 0.02 mag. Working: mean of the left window 3.57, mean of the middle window 3.3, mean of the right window 3.32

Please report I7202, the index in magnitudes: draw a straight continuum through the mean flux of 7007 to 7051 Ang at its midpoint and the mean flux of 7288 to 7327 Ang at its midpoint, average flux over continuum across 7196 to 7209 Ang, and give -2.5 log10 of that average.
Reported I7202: 0.09 mag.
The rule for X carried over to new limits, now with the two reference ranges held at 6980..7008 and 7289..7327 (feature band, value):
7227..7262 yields 0.075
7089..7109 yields 0.069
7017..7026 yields -0.040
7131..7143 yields 0.095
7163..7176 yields 0.076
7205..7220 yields 0.051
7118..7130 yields 0.311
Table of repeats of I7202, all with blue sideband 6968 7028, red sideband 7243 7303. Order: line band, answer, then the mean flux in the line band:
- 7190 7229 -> 0.06 mag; 3.25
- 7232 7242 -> 0.04 mag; 3.3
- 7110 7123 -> 0.18 mag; 2.95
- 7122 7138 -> 0.22 mag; 2.83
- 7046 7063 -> 0.02 mag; 3.44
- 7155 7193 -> 0.01 mag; 3.42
